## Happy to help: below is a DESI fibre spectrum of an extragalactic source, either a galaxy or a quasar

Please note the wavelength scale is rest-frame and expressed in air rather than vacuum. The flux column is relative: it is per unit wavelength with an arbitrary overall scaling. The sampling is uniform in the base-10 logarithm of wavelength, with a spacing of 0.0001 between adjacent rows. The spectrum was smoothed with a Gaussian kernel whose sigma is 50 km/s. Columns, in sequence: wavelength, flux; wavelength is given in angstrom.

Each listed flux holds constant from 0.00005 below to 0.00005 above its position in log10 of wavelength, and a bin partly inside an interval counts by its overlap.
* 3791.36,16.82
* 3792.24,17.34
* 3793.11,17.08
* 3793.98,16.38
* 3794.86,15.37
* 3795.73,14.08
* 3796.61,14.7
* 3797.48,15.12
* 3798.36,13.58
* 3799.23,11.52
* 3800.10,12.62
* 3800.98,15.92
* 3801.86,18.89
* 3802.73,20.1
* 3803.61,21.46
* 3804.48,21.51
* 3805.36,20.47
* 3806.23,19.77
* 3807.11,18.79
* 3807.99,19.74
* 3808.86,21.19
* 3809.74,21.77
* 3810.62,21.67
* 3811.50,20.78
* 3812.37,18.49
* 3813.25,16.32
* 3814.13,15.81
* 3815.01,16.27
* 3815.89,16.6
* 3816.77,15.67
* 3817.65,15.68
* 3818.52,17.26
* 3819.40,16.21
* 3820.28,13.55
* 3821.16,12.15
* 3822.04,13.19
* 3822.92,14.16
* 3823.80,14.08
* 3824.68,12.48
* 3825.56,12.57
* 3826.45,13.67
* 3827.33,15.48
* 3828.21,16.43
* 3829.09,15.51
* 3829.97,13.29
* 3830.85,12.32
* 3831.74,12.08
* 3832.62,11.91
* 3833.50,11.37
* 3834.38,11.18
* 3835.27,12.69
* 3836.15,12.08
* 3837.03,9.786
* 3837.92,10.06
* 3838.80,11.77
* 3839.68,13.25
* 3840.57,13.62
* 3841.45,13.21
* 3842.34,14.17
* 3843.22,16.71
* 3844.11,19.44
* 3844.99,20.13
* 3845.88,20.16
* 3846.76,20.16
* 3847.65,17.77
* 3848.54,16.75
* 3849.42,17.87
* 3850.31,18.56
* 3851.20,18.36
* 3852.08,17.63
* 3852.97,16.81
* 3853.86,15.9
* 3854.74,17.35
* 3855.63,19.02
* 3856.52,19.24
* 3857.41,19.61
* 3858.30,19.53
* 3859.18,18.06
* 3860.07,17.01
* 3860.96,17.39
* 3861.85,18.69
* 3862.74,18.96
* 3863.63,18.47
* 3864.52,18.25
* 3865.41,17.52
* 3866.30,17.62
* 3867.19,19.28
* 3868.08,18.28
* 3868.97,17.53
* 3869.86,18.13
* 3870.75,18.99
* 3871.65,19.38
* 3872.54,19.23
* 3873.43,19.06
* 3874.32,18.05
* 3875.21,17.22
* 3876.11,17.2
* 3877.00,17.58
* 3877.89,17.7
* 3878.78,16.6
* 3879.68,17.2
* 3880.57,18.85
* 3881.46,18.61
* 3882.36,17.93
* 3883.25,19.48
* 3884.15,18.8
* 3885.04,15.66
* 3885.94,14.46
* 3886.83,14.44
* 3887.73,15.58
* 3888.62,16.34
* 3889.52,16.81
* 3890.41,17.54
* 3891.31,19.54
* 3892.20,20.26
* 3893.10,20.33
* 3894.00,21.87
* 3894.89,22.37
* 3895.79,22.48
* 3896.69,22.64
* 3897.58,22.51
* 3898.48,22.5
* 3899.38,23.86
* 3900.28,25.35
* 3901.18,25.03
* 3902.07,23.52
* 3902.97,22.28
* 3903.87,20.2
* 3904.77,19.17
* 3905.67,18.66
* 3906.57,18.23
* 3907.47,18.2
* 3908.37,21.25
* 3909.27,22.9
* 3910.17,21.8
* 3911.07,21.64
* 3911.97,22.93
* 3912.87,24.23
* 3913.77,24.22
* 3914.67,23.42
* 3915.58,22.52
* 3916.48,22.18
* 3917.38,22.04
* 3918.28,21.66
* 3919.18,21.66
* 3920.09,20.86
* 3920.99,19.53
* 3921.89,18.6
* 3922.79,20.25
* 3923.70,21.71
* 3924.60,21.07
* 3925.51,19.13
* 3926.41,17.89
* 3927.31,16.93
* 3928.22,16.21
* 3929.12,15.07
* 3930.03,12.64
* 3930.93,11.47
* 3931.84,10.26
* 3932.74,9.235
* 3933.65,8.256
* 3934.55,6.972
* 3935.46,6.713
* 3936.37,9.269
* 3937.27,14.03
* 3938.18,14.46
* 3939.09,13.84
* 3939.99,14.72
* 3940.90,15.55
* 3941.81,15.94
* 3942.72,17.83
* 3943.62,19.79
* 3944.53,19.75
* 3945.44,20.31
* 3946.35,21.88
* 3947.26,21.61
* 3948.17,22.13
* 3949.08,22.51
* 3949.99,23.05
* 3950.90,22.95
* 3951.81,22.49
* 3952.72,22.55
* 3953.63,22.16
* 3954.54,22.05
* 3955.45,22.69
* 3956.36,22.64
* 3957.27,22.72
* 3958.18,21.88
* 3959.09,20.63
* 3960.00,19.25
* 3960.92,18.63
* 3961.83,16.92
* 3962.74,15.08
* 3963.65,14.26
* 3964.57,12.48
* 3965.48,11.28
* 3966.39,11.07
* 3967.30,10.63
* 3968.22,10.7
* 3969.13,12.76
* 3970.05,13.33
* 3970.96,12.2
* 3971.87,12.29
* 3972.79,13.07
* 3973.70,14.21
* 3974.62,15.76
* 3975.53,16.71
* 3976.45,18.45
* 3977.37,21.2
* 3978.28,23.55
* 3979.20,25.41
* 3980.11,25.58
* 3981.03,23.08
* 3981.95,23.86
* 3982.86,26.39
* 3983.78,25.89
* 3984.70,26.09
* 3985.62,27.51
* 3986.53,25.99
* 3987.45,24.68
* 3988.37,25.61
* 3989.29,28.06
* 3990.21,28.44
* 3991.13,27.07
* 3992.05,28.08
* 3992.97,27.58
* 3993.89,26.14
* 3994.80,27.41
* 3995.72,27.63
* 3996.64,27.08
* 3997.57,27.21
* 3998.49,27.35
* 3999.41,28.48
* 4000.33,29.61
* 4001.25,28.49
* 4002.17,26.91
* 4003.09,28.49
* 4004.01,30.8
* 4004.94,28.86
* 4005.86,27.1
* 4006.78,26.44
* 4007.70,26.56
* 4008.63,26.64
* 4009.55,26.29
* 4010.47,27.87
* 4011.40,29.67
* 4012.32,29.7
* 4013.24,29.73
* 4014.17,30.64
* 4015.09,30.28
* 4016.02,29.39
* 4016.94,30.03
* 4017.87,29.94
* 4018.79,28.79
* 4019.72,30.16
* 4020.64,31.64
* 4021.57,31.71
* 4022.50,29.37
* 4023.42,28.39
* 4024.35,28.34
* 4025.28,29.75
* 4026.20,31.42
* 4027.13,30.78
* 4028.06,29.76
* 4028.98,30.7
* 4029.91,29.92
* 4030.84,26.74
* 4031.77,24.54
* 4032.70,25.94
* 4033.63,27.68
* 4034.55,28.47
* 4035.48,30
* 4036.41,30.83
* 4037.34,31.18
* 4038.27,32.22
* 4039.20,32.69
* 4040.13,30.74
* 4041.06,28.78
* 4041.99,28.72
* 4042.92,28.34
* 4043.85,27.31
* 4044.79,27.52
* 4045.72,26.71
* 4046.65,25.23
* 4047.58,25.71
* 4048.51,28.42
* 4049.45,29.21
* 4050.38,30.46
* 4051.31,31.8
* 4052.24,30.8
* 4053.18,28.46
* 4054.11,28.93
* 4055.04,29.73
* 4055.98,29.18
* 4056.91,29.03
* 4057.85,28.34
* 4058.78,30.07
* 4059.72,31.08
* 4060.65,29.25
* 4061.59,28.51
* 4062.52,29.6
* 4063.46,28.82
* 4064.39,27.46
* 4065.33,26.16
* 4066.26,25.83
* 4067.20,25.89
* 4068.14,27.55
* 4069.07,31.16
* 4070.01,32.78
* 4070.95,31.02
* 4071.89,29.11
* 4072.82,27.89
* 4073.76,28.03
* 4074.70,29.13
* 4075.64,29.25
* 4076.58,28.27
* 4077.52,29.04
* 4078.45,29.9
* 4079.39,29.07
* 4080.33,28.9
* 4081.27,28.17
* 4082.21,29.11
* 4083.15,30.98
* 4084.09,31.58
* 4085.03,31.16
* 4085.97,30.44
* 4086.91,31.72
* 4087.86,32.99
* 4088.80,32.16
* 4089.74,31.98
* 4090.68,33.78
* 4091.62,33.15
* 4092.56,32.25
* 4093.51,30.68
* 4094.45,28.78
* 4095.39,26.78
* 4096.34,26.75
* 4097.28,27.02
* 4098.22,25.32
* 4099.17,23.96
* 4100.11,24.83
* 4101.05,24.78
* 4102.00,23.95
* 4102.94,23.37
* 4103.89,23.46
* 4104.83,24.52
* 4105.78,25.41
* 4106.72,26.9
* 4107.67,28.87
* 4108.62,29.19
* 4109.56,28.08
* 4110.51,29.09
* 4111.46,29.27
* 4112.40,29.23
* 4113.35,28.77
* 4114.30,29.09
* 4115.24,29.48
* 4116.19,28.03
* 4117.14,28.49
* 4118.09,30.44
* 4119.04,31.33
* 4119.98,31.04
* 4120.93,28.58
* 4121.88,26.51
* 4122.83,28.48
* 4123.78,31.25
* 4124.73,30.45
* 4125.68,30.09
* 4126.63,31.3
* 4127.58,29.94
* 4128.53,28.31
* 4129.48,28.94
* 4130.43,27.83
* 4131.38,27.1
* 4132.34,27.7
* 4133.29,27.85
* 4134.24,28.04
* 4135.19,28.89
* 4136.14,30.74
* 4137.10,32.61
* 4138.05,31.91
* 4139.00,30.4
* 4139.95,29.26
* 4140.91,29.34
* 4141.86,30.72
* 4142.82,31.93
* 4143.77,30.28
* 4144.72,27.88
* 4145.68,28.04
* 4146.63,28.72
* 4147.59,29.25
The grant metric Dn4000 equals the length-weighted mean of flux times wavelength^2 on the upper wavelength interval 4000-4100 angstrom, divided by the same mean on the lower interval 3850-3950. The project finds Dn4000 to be 1.69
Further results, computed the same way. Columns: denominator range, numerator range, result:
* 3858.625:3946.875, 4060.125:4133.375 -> 1.72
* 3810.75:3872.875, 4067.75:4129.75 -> 2.04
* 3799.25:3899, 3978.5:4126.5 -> 1.85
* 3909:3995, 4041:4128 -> 1.59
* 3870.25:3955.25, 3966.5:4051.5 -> 1.47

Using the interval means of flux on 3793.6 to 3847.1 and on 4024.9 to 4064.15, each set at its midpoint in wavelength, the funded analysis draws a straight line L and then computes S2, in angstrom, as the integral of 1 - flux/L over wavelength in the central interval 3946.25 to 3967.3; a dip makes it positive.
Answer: 3.8 angstrom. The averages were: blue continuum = 15.7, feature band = 19.5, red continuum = 29.1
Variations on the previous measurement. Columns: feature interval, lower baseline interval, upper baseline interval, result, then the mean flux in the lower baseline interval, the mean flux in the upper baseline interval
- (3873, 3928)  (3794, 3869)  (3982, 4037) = 2.6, 16.4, 28.3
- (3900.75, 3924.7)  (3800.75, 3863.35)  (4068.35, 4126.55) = -1.5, 16.5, 28.9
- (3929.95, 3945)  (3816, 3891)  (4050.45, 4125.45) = 5.7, 16.3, 28.9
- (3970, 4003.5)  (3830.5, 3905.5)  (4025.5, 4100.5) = 1.0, 17.8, 29.2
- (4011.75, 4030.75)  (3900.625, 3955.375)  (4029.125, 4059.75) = -2.2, 18.9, 28.9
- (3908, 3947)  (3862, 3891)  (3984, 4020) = 7.1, 17.7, 28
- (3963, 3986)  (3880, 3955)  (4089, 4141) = 4.2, 19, 28.6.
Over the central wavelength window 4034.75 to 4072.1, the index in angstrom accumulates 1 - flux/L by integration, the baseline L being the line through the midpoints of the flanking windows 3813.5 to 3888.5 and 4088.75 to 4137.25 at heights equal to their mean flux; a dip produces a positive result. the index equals -4.9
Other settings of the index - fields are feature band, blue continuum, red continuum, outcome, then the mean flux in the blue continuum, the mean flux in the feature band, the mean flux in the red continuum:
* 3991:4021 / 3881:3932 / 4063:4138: -4.87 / 19.9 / 28.4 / 28.8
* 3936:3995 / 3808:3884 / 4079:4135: 6.13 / 16.6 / 19.9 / 28.8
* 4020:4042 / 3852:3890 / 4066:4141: -3.59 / 17.8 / 29.6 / 28.9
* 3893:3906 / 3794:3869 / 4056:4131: -1.77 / 16.4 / 22.3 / 28.9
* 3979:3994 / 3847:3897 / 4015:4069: -0.41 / 18.2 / 26.2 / 29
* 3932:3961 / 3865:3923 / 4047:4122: 5.73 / 19.9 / 18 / 28.8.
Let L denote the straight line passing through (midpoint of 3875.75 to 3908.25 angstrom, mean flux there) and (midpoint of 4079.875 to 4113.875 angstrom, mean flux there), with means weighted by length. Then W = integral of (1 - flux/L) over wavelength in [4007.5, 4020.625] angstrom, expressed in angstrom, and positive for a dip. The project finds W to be -2.2 angstrom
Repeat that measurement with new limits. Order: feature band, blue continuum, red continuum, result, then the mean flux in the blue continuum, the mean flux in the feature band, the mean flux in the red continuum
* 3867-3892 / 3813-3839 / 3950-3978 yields -4.37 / 13.7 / 17.7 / 17.2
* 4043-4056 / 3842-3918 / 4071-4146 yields -0.98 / 19.3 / 28.5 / 29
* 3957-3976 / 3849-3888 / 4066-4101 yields 6.67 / 17.9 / 15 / 29.3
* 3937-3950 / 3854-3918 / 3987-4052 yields 2.83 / 19.6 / 18.4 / 28.6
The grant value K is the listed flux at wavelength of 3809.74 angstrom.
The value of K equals 21.77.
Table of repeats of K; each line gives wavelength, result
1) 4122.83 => 28.48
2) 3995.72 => 27.63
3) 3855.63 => 19.02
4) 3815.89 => 16.6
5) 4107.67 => 28.87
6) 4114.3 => 29.09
